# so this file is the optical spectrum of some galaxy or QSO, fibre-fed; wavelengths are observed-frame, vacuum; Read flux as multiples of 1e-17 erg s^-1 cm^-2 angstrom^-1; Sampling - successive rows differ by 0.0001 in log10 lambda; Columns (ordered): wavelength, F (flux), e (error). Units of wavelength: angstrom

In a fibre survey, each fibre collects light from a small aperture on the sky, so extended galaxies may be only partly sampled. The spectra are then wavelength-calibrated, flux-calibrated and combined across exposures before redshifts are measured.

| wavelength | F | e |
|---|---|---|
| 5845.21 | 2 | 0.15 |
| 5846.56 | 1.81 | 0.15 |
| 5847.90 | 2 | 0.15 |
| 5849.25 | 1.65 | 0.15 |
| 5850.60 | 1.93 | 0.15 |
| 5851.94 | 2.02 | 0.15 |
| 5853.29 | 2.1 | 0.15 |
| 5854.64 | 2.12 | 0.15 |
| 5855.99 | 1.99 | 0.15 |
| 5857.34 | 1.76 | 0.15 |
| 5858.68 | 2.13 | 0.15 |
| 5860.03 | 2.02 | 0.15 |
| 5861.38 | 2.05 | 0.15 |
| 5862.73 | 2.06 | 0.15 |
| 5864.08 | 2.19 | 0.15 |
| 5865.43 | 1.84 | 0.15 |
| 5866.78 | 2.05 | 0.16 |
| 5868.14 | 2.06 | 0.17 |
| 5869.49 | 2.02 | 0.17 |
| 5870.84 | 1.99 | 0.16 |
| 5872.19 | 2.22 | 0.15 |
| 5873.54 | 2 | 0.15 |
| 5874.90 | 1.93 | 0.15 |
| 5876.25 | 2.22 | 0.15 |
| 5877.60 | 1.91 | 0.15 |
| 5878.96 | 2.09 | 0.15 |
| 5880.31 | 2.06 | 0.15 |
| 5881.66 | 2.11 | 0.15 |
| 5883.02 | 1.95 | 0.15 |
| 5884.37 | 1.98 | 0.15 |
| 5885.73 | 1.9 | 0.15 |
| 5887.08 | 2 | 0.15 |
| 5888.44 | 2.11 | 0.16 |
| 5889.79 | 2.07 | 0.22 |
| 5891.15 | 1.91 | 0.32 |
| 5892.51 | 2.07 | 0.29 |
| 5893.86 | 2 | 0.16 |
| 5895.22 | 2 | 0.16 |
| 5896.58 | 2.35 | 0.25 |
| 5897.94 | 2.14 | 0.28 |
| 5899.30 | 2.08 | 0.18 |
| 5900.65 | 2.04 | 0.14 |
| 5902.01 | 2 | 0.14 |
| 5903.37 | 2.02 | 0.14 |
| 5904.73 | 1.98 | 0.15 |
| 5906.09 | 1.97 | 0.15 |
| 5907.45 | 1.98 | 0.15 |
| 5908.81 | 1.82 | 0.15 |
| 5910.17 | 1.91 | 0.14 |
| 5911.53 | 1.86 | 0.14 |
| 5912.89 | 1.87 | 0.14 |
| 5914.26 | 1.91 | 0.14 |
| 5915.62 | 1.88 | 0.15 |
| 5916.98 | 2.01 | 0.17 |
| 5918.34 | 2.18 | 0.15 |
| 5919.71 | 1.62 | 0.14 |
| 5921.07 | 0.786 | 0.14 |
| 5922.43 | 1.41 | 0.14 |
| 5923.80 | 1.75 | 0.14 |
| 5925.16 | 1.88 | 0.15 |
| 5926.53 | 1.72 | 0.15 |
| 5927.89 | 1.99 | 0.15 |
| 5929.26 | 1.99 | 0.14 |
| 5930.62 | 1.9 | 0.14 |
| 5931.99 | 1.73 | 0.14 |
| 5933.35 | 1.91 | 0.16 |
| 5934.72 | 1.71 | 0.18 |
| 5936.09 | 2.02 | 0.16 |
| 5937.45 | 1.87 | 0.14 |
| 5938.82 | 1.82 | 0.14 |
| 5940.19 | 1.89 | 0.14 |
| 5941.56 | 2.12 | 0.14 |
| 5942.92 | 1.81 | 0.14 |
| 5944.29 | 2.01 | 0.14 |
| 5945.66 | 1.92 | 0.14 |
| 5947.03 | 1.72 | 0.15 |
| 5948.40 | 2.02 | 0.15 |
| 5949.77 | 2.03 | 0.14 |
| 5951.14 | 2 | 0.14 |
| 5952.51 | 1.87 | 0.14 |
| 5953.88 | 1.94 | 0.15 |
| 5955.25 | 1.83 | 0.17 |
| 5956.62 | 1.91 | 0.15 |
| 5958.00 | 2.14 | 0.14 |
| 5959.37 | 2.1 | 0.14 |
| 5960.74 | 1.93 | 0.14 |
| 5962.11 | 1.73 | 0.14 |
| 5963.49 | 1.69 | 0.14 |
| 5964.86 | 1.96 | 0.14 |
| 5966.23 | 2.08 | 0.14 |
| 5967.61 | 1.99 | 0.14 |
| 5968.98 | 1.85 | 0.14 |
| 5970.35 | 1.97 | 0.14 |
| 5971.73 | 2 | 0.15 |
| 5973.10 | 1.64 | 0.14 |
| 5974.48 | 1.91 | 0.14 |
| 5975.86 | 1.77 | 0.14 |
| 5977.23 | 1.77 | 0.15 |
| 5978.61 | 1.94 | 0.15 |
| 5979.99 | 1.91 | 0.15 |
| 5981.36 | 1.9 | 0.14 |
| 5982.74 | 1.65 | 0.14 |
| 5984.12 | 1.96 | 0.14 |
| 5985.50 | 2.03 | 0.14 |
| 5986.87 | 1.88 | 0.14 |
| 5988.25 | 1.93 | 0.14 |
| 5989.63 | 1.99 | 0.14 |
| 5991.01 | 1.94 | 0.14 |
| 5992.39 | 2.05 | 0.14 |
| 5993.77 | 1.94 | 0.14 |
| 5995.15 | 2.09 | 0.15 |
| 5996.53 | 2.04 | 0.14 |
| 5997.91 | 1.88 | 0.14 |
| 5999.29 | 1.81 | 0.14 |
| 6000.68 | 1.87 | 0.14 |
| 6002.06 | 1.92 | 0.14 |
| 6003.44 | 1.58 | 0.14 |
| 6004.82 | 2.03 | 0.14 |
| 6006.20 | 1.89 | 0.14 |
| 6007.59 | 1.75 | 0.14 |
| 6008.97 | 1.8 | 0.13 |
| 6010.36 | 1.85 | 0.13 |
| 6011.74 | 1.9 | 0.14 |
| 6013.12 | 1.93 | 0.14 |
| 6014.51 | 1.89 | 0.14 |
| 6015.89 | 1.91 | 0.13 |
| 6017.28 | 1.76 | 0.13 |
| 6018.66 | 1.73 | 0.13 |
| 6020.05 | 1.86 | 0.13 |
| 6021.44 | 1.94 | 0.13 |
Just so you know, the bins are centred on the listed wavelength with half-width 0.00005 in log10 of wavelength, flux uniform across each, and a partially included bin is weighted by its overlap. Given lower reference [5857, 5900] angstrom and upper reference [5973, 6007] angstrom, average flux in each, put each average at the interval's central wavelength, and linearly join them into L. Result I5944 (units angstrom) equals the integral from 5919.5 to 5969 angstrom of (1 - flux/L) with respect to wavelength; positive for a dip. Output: 2.5 angstrom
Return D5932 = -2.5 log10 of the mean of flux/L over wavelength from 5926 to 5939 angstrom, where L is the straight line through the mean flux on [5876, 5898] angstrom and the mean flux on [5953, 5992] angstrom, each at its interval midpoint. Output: 0.06 mag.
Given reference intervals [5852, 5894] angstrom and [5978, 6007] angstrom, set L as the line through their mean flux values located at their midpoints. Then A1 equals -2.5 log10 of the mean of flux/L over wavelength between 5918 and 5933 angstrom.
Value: 0.15 mag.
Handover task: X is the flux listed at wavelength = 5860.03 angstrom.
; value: 2.02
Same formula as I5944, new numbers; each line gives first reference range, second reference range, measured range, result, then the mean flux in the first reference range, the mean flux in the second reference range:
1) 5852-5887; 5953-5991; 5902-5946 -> 2.5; 2.03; 1.9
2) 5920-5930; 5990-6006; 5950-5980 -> -1.8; 1.65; 1.92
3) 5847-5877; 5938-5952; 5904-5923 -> 1.6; 2.01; 1.93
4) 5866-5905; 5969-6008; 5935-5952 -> 0.3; 2.04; 1.89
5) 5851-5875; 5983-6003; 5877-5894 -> 0.0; 2.03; 1.94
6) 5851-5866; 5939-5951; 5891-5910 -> -0.4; 2.03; 1.94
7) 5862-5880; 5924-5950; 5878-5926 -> 1.0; 2.04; 1.89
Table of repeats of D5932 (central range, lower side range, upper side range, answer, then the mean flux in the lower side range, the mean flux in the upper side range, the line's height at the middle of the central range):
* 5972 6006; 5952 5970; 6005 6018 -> 0.00 mag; 1.93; 1.86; 1.89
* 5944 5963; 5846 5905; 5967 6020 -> 0.00 mag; 2.02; 1.89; 1.93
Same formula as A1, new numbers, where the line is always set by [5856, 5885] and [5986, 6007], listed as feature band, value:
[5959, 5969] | 0.02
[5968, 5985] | 0.05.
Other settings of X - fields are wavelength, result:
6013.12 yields 1.93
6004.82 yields 2.03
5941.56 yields 2.12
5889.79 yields 2.07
